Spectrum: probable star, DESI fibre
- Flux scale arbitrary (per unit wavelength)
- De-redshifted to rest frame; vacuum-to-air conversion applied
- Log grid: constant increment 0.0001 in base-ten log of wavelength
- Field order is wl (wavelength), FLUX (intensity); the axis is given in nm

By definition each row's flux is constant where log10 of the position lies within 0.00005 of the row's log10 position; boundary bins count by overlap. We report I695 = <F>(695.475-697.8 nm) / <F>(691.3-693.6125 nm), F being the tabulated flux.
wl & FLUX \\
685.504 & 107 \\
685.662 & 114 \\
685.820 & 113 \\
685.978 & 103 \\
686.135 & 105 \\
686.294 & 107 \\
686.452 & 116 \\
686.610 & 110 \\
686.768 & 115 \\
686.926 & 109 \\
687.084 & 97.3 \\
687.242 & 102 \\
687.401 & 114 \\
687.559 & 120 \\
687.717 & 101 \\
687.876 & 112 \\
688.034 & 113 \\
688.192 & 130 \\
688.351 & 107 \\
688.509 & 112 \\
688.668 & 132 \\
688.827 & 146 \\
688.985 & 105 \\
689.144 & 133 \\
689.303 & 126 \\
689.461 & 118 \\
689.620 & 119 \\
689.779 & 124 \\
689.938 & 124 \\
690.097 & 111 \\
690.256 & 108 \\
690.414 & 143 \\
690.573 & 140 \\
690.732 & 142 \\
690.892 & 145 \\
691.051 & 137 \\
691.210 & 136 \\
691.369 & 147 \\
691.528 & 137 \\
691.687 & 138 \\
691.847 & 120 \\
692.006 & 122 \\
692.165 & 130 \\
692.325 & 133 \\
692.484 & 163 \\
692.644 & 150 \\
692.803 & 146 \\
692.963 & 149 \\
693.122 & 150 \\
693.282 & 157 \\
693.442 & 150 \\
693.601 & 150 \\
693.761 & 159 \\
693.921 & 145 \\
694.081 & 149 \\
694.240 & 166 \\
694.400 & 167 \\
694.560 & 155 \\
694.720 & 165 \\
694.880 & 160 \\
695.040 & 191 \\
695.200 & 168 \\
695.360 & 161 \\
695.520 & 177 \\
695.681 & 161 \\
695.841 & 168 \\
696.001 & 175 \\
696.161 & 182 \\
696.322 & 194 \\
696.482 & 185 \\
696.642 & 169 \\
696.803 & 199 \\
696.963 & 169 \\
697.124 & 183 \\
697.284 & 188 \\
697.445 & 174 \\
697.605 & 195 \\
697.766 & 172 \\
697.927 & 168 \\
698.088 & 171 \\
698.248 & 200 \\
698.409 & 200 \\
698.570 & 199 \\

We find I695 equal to 1.26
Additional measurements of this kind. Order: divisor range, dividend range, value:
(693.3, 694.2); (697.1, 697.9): 1.20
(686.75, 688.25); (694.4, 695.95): 1.51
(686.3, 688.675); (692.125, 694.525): 1.35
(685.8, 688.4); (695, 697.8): 1.62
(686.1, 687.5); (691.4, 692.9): 1.27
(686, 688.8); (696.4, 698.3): 1.61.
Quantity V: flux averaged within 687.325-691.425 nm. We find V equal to 125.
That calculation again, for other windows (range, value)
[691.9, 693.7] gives 145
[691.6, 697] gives 159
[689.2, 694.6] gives 140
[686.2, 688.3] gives 111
